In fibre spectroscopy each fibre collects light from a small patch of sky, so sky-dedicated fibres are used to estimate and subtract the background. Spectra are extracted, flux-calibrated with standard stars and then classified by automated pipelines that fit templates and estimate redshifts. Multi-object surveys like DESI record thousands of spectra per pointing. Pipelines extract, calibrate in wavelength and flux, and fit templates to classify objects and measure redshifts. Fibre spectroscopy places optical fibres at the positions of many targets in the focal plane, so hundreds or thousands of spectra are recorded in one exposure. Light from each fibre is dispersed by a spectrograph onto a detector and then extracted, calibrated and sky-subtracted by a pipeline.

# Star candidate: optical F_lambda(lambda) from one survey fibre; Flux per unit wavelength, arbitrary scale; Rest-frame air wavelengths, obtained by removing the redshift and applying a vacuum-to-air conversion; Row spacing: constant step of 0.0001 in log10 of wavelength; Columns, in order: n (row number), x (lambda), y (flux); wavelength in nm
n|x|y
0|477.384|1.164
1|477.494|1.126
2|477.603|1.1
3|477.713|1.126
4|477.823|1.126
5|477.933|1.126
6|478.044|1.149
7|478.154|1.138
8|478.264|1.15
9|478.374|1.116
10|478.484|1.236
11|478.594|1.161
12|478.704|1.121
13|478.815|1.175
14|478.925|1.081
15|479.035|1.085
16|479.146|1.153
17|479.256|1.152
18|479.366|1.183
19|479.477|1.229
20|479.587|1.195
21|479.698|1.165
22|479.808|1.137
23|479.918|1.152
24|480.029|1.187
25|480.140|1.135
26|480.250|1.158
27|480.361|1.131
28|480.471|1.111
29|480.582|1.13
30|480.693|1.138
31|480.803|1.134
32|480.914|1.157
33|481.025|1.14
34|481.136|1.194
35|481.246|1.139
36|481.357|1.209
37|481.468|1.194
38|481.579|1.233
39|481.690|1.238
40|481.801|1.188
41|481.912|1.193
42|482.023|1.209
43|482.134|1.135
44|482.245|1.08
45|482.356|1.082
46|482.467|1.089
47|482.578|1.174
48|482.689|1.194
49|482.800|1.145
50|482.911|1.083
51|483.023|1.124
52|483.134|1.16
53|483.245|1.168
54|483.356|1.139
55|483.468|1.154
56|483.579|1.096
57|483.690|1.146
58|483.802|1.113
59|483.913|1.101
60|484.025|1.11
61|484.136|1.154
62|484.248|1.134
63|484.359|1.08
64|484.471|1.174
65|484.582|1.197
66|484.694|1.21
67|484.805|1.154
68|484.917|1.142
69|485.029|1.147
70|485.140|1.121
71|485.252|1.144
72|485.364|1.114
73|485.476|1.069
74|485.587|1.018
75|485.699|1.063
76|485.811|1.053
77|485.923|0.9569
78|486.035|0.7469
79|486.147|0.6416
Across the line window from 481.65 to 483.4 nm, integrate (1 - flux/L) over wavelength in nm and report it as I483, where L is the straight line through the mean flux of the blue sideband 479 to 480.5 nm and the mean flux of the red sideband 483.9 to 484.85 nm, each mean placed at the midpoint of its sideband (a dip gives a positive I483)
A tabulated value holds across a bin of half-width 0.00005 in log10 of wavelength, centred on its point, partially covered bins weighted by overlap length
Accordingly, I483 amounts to 0.00 nm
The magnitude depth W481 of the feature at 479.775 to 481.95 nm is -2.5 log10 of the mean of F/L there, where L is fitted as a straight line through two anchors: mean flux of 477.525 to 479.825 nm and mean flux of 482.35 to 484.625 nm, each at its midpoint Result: -0.02 mag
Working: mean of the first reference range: 1.15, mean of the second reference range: 1.14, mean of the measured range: 1.16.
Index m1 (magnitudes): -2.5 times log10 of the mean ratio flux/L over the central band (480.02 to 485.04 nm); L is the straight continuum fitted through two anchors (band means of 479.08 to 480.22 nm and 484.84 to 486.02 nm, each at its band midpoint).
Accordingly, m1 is -0.03 mag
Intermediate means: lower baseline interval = 1.17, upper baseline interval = 1.07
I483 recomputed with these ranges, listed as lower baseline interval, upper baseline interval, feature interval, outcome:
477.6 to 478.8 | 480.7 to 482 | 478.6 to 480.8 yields 0.03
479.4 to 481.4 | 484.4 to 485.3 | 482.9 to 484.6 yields 0.04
